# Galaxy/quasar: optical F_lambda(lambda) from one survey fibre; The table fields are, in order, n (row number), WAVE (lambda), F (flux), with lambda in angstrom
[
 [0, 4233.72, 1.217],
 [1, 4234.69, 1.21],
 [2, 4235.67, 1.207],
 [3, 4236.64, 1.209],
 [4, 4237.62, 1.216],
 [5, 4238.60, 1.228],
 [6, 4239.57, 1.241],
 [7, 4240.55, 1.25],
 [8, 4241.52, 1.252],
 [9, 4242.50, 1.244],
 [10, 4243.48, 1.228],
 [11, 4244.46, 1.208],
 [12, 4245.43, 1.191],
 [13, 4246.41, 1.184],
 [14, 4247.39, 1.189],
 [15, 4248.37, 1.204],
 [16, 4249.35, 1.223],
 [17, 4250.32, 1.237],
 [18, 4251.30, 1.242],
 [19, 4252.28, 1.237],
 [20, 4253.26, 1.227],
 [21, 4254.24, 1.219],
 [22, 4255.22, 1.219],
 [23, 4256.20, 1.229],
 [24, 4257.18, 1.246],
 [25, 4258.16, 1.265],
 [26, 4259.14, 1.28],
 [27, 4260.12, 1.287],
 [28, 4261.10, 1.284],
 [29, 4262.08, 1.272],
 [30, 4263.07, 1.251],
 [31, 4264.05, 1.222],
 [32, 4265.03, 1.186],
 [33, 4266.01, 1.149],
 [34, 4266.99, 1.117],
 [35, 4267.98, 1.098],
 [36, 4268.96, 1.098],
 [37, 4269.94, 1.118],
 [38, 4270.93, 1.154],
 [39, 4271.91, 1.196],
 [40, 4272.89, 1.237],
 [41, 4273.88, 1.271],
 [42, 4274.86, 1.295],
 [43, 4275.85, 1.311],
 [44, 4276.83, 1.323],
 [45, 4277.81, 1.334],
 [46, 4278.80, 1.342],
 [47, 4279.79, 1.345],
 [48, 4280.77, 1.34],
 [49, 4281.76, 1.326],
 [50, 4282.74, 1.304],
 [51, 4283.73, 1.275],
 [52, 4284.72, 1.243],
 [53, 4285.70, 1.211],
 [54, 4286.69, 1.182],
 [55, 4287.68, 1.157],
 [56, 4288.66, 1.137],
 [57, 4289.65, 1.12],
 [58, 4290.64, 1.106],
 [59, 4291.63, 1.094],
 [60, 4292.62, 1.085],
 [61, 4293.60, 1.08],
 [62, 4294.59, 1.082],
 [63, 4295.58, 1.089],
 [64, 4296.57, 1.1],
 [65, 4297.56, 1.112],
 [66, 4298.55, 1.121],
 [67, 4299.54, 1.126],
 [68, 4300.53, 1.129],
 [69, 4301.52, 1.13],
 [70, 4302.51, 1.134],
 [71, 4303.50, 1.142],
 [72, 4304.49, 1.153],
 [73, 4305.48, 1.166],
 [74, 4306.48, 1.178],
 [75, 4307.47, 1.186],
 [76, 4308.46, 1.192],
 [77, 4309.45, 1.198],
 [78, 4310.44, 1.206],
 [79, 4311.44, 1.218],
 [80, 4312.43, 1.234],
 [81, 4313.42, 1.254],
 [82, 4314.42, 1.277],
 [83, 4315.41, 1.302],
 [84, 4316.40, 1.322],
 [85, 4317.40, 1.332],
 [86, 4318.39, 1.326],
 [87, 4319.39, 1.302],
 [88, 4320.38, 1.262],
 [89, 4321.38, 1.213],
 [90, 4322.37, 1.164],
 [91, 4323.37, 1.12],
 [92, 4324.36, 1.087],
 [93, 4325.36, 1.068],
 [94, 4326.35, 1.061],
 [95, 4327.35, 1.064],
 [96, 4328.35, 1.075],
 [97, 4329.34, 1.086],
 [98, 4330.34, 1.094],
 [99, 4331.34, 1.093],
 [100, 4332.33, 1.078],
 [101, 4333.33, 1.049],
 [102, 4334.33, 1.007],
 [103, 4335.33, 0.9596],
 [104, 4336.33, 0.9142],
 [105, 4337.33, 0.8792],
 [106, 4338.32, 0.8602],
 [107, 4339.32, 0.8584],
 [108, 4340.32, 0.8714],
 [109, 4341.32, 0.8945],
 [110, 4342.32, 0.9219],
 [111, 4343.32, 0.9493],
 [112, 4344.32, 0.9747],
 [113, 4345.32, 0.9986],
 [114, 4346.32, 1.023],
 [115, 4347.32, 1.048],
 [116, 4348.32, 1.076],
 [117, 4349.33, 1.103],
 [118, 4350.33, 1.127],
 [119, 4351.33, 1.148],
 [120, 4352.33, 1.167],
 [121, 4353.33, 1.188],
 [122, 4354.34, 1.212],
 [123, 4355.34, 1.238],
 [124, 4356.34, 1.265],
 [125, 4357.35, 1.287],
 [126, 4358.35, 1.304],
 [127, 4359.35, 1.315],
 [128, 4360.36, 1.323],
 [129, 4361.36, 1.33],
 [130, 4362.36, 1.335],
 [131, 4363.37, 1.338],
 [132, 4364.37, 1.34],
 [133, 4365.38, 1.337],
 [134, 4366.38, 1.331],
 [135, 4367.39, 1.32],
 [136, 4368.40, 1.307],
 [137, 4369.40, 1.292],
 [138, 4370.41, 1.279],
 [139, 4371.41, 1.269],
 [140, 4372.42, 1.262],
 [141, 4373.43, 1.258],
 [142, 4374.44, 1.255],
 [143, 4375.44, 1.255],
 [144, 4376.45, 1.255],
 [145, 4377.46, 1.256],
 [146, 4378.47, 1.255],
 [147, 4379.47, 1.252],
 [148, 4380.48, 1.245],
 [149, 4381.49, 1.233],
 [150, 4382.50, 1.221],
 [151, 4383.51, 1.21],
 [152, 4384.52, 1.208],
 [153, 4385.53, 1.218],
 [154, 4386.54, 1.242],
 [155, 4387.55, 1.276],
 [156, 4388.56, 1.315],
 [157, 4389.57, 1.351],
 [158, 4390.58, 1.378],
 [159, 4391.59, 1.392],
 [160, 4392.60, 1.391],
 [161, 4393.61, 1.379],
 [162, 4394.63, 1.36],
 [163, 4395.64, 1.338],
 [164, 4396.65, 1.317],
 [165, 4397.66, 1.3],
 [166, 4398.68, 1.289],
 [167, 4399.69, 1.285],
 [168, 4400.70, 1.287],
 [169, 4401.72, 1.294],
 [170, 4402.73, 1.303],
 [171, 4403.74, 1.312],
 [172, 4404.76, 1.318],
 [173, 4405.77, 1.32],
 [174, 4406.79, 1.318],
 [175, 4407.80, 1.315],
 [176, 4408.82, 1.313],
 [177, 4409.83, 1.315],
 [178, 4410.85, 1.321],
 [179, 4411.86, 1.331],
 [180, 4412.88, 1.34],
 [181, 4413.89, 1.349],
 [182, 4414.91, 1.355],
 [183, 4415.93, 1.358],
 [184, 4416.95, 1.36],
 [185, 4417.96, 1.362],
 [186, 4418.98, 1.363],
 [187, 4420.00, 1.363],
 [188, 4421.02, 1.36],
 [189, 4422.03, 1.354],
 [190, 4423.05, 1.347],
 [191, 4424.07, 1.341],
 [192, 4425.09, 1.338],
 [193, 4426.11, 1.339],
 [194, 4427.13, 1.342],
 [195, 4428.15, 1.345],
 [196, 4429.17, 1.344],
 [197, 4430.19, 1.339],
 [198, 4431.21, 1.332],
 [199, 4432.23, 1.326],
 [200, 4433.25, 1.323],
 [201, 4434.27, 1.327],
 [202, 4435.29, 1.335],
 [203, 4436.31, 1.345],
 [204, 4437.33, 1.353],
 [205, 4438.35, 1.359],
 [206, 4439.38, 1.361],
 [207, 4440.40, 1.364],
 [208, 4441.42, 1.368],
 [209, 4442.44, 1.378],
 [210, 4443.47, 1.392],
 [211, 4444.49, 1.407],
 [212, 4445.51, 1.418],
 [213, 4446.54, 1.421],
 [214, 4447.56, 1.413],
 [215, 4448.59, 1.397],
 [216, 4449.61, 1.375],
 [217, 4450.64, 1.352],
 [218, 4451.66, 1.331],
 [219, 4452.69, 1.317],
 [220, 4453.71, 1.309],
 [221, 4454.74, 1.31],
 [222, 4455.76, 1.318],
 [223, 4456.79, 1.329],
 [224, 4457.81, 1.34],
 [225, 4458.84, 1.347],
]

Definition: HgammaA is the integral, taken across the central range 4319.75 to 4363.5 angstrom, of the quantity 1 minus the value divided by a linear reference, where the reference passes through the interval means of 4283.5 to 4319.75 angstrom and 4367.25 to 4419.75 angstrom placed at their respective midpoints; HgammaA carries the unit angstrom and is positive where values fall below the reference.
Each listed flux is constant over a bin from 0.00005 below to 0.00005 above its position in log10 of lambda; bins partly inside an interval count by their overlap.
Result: 4.8 angstrom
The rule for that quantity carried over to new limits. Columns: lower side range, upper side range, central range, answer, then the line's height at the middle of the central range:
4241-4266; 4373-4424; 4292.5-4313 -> 1.8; 1.26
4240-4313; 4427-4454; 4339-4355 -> 2.9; 1.27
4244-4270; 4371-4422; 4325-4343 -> 3.9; 1.26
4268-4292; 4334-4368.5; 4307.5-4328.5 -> -0.5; 1.18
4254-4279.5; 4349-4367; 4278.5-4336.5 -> 3.7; 1.25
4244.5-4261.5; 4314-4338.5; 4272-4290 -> -1.1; 1.19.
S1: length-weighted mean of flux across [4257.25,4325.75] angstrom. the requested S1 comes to 1.2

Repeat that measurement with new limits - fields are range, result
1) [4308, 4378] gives 1.17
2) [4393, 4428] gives 1.33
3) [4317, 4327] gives 1.19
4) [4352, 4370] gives 1.29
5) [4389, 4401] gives 1.34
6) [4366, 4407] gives 1.29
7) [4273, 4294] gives 1.23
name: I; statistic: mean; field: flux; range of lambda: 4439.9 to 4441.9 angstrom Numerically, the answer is 1.37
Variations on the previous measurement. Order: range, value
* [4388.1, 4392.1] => 1.36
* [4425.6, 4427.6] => 1.34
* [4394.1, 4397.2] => 1.34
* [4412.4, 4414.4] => 1.35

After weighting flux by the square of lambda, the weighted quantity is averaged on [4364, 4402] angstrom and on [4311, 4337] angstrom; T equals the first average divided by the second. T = 1.15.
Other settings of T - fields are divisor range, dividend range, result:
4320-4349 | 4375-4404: 1.29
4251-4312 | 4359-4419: 1.14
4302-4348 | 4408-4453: 1.29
